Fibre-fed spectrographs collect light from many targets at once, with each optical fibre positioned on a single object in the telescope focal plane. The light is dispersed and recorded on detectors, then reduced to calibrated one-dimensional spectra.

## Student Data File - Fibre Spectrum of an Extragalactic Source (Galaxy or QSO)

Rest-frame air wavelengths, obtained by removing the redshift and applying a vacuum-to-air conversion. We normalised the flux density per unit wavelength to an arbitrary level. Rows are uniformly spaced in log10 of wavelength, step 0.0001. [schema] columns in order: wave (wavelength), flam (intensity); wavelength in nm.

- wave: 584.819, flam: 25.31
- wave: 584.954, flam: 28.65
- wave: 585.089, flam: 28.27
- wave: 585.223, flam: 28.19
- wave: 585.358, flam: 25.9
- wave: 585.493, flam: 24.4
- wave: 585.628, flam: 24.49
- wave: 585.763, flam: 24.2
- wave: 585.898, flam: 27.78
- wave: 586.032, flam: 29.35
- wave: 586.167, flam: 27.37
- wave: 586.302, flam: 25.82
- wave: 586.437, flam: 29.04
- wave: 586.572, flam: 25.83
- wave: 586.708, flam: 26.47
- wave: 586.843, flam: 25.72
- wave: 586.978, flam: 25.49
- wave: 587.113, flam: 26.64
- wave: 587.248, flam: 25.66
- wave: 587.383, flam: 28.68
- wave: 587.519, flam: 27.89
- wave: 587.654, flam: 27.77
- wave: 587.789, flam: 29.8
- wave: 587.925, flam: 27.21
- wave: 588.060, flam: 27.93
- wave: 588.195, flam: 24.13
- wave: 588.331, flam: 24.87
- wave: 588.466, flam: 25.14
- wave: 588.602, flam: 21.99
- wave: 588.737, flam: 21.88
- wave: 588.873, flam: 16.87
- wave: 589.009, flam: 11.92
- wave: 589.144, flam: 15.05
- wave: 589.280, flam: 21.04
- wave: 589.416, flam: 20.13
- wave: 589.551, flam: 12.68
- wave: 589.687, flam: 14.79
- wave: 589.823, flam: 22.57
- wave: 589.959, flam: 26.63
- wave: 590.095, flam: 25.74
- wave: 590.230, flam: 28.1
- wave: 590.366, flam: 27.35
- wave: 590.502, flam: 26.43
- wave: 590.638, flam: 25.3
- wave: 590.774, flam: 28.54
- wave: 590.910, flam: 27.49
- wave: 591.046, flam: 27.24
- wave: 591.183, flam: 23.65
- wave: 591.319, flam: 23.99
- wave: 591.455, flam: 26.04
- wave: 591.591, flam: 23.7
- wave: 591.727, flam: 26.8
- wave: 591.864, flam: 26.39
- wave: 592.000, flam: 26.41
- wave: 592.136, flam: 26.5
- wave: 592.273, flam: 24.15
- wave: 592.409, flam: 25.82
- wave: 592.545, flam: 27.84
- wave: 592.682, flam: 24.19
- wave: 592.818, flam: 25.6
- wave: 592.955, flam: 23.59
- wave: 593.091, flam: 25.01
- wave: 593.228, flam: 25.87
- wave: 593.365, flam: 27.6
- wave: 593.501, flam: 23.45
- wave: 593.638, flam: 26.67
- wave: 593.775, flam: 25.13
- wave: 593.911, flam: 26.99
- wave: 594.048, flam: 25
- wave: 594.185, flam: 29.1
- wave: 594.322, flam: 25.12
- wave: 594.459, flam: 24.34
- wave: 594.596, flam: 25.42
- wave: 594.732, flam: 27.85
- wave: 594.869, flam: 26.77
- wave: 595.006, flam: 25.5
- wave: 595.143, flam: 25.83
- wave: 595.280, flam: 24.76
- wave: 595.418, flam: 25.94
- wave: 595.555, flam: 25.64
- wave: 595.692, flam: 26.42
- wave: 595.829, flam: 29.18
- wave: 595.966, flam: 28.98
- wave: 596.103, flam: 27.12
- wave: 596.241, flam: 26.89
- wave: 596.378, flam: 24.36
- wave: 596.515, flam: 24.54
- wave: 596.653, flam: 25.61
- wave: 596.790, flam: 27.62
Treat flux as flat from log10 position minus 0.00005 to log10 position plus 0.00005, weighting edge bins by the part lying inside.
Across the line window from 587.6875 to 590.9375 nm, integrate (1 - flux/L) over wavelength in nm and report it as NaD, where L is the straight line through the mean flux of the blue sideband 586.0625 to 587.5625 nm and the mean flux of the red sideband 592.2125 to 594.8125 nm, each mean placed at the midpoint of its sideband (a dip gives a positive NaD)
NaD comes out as 0.41 nm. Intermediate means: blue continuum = 26.8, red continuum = 25.7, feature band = 23.1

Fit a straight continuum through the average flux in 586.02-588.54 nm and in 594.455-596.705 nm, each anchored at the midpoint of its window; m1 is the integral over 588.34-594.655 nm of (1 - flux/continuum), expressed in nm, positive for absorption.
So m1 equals 0.558 nm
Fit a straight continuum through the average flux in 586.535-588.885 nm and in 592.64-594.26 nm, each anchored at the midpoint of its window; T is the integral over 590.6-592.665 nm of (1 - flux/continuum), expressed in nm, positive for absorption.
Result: -0.02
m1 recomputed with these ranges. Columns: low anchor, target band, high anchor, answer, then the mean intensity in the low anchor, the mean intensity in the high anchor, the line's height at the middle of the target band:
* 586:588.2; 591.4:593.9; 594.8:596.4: 0.10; 27.2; 26.5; 26.7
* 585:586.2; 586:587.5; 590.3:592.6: -0.02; 26.7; 26.1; 26.6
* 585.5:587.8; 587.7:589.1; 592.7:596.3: 0.19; 26.8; 26.1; 26.7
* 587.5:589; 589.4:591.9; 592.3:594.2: 0.06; 24.4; 25.7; 25.1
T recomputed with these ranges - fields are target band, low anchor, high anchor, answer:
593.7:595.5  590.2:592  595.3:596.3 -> 0.06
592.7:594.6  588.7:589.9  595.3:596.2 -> -0.14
